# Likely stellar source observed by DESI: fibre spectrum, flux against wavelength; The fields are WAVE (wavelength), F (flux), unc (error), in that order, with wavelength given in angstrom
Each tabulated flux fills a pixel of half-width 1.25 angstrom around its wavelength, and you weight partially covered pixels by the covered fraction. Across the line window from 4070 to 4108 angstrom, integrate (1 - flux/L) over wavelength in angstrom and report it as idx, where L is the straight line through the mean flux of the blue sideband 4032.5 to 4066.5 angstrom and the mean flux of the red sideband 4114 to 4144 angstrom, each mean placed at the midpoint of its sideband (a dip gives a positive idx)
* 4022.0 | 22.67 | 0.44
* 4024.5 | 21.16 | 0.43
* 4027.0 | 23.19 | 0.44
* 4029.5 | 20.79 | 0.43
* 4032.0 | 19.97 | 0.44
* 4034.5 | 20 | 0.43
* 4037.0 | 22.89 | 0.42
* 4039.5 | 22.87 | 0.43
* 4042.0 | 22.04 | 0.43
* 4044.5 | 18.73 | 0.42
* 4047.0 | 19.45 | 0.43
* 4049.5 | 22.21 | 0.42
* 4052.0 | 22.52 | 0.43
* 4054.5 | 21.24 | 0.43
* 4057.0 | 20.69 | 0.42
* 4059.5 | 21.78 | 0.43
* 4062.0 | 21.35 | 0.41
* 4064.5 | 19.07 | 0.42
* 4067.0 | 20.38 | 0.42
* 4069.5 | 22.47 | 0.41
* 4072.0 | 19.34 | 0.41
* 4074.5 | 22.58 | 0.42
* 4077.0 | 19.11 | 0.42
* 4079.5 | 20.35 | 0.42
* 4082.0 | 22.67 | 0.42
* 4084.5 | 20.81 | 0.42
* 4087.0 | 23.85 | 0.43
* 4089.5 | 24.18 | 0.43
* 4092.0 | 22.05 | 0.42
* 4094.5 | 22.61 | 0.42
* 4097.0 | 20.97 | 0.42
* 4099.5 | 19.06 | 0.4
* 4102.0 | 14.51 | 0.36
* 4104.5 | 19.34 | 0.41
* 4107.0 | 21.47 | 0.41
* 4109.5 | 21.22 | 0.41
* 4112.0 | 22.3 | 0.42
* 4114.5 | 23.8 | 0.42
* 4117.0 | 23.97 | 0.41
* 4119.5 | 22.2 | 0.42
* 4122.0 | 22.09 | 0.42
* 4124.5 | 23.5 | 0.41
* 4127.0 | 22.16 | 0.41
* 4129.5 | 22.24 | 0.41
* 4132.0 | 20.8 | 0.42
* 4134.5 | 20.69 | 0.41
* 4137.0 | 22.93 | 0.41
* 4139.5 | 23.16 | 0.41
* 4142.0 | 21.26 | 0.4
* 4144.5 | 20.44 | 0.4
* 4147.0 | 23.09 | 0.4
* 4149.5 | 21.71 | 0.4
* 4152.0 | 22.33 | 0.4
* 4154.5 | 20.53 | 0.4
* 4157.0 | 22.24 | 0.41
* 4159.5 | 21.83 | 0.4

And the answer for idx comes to 1.42 angstrom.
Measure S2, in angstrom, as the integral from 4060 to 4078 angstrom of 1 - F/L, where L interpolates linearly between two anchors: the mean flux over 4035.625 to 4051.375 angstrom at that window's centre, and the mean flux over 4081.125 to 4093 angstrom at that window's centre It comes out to 1.21 angstrom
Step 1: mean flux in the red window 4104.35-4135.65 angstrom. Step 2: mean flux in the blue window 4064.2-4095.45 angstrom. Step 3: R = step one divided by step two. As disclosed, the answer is 1.02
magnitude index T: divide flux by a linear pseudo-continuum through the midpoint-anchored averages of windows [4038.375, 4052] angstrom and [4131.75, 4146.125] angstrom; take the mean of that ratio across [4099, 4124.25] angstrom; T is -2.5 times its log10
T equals 0.02 mag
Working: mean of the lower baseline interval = 21.2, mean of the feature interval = 21.2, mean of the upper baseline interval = 21.6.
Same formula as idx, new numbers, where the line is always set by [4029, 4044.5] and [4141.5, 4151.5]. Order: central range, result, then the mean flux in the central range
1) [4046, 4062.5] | -0.03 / 21.3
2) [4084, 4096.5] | -0.72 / 22.7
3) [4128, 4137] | 0.06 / 21.5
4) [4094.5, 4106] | 1.35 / 19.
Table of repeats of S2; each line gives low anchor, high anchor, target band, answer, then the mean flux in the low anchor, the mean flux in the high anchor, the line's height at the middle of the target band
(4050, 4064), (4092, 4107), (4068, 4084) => -0.32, 21.4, 19.7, 20.7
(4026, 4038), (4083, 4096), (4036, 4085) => 1.88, 21.3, 22.7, 22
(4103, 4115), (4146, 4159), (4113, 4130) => -1.07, 21.3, 22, 21.5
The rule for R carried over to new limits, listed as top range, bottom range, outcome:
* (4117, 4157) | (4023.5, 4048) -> 1.04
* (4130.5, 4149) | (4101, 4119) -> 1.03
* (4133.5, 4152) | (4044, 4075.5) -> 1.05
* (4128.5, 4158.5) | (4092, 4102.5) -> 1.09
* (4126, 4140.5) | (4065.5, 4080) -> 1.06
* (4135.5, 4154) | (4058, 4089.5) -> 1.04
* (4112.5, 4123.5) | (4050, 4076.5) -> 1.09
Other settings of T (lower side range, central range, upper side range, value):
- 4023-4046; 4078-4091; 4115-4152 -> -0.03 mag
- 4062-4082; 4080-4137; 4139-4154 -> -0.02 mag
